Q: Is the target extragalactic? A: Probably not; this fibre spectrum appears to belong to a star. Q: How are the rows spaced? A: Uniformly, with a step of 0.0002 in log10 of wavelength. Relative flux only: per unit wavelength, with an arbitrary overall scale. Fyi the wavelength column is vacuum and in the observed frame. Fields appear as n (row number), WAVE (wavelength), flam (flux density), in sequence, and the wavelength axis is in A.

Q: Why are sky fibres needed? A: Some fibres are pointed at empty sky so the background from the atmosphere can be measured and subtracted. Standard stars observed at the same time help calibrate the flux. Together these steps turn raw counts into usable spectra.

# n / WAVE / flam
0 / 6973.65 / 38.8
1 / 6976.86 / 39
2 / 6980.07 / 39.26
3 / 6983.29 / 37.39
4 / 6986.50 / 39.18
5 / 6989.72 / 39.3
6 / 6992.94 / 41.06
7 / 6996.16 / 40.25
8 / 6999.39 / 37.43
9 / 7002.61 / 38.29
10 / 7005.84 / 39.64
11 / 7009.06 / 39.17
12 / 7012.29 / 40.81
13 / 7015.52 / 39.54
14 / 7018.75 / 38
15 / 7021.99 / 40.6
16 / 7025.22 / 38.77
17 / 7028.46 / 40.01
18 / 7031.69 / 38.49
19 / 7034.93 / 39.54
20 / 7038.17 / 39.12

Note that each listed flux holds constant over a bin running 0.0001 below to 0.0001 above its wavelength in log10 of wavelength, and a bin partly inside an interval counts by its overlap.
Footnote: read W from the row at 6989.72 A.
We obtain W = 39.3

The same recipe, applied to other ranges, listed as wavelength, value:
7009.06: 39.17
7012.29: 40.81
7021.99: 40.6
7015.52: 39.54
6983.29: 37.39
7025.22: 38.77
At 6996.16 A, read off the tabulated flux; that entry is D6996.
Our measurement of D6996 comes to 40.25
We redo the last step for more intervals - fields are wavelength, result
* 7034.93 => 39.54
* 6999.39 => 37.43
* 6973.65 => 38.8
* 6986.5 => 39.18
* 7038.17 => 39.12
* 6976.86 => 39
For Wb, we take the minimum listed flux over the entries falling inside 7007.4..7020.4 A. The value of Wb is 38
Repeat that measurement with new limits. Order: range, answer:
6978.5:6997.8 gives 37.39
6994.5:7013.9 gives 37.43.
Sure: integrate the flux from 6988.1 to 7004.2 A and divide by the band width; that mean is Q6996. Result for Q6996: 39.3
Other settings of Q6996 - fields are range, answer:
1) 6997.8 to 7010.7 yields 38.7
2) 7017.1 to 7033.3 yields 39.2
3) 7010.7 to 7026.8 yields 39.5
